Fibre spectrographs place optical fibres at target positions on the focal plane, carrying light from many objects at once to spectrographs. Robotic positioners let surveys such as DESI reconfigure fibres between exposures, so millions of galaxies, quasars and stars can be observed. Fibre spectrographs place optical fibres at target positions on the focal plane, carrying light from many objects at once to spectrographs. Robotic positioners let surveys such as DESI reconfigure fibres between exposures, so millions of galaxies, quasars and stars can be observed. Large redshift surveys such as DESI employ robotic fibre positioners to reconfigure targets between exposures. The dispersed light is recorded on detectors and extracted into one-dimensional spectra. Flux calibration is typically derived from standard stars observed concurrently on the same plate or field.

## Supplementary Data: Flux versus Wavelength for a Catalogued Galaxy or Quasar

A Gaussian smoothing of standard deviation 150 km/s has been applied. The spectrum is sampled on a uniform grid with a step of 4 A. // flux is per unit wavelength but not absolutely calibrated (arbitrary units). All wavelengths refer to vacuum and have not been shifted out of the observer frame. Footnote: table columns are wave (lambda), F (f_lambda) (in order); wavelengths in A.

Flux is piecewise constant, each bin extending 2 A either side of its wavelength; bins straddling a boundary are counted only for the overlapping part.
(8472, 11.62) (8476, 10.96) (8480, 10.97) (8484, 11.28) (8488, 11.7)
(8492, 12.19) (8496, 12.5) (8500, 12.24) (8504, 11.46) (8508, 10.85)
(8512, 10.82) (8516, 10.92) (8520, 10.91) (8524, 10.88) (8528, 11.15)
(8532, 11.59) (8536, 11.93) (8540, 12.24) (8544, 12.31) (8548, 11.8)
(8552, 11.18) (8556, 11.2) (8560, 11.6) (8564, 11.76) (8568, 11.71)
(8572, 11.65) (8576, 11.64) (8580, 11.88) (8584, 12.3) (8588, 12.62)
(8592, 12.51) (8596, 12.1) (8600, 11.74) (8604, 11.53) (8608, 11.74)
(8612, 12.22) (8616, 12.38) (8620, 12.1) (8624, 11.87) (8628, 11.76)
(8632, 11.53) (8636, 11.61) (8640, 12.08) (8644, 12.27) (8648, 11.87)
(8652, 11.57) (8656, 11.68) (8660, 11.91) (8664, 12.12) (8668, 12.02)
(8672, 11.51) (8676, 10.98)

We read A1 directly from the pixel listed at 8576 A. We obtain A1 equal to 11.64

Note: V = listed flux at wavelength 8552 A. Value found 11.18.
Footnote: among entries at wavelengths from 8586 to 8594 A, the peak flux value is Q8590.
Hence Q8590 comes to 12.62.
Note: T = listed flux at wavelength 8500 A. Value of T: 12.24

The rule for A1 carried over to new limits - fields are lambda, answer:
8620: 12.1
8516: 10.92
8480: 10.97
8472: 11.62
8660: 11.91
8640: 12.08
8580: 11.88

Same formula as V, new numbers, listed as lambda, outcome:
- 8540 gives 12.24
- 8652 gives 11.57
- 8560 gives 11.6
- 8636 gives 11.61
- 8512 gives 10.82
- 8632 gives 11.53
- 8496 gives 12.5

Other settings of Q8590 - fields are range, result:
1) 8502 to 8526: 11.46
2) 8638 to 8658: 12.27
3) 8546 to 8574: 11.8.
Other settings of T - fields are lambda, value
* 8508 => 10.85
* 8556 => 11.2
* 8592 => 12.51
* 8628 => 11.76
